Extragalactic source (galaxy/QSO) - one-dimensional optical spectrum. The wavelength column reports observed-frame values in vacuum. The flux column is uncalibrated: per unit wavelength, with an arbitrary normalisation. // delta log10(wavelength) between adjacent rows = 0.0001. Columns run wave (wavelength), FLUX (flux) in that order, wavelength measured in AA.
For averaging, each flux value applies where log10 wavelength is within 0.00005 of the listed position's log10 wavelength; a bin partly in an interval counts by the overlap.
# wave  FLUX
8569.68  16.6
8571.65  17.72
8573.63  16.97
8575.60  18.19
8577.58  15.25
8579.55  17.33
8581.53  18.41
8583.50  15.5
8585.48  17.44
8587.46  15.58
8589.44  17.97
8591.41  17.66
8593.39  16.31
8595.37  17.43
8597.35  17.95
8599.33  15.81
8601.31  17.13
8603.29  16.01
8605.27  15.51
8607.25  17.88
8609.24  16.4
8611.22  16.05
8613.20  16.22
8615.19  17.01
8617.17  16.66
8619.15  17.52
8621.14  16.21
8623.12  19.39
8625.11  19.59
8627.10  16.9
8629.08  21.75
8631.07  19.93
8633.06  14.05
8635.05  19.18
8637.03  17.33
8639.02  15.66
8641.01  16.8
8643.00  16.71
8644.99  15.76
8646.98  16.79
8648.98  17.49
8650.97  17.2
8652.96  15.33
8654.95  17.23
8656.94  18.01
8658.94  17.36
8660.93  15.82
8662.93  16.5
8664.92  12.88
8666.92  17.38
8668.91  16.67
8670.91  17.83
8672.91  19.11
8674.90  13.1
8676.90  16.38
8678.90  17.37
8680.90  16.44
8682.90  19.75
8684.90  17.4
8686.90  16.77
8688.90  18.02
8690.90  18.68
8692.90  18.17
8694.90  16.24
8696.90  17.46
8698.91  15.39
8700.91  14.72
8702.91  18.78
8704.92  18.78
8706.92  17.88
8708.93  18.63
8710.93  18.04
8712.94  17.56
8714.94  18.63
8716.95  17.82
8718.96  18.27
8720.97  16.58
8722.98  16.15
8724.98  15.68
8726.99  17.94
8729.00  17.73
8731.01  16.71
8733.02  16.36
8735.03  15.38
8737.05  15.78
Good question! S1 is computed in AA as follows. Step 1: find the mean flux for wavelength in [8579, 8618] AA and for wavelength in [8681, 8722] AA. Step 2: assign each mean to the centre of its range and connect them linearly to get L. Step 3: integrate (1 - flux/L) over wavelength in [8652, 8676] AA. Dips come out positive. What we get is 1.25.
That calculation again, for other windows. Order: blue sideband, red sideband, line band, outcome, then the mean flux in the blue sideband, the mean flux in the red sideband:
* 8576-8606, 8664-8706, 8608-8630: -0.96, 16.8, 17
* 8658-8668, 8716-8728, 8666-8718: -2.83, 16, 17.1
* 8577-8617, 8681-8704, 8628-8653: -0.39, 16.8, 17.4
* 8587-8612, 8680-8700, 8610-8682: 0.48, 16.8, 17.4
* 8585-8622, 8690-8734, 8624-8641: -1.06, 16.8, 17.4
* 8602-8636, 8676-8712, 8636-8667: 1.70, 17.4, 17.5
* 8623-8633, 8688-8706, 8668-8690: 0.75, 19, 17.4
